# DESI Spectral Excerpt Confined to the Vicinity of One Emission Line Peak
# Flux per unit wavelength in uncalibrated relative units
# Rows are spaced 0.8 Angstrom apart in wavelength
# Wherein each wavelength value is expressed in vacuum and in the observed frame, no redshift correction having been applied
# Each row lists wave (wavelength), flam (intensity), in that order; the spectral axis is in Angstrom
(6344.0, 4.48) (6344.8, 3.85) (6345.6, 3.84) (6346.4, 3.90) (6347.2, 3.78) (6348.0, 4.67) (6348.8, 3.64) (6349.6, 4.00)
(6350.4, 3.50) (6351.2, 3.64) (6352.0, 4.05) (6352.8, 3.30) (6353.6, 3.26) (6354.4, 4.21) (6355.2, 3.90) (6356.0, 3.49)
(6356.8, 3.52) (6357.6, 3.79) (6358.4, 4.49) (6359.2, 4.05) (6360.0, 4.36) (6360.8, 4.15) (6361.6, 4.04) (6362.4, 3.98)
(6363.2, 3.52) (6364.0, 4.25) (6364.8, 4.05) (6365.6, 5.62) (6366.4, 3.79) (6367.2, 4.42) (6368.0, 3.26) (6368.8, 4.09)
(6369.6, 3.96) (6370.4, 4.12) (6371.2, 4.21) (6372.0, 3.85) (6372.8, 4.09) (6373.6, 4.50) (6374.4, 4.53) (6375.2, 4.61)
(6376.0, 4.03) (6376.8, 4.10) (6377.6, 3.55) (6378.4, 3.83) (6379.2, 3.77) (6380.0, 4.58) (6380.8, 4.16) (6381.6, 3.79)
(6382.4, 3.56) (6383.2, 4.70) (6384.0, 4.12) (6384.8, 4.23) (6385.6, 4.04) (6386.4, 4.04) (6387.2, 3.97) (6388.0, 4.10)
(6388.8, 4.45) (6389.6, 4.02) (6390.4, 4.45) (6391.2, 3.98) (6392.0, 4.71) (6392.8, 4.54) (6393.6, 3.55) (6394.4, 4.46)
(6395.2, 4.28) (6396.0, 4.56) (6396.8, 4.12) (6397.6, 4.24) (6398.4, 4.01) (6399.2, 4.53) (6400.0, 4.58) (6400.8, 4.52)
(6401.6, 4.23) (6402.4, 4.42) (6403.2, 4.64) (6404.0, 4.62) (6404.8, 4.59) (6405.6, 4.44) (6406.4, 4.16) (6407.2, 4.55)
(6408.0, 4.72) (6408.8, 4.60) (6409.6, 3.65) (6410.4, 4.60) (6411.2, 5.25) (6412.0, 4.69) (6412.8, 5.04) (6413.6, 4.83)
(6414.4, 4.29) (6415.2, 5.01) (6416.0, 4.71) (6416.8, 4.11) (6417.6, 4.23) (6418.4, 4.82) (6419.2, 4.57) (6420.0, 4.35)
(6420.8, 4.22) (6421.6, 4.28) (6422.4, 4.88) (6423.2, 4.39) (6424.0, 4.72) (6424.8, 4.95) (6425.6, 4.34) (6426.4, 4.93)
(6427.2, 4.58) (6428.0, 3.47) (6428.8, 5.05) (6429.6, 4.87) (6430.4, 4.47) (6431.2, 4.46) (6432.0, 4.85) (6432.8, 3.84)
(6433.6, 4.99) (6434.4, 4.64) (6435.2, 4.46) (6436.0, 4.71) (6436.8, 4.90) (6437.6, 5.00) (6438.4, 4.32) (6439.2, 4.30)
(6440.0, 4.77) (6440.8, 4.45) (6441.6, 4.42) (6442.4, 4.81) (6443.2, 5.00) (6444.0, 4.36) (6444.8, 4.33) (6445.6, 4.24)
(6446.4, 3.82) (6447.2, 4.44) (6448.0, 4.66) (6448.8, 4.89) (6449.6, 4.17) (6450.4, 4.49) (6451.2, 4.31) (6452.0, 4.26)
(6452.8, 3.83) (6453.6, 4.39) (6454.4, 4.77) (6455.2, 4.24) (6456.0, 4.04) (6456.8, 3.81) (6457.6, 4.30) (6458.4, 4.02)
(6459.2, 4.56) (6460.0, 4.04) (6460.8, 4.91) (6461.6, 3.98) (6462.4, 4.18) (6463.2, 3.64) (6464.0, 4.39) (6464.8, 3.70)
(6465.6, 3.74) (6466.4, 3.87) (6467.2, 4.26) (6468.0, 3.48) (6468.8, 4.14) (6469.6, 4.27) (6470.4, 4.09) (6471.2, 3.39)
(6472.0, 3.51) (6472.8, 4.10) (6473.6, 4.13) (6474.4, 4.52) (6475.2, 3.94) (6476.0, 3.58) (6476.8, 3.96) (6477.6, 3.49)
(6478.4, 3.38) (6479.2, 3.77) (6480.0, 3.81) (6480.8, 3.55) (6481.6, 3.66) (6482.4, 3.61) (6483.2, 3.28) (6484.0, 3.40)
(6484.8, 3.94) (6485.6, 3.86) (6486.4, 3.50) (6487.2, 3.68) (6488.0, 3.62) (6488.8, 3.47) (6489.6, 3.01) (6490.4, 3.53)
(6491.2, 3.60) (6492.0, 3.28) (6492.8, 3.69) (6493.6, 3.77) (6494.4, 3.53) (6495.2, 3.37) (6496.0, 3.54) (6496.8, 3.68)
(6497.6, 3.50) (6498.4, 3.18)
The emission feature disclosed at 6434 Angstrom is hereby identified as Mg II 2798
